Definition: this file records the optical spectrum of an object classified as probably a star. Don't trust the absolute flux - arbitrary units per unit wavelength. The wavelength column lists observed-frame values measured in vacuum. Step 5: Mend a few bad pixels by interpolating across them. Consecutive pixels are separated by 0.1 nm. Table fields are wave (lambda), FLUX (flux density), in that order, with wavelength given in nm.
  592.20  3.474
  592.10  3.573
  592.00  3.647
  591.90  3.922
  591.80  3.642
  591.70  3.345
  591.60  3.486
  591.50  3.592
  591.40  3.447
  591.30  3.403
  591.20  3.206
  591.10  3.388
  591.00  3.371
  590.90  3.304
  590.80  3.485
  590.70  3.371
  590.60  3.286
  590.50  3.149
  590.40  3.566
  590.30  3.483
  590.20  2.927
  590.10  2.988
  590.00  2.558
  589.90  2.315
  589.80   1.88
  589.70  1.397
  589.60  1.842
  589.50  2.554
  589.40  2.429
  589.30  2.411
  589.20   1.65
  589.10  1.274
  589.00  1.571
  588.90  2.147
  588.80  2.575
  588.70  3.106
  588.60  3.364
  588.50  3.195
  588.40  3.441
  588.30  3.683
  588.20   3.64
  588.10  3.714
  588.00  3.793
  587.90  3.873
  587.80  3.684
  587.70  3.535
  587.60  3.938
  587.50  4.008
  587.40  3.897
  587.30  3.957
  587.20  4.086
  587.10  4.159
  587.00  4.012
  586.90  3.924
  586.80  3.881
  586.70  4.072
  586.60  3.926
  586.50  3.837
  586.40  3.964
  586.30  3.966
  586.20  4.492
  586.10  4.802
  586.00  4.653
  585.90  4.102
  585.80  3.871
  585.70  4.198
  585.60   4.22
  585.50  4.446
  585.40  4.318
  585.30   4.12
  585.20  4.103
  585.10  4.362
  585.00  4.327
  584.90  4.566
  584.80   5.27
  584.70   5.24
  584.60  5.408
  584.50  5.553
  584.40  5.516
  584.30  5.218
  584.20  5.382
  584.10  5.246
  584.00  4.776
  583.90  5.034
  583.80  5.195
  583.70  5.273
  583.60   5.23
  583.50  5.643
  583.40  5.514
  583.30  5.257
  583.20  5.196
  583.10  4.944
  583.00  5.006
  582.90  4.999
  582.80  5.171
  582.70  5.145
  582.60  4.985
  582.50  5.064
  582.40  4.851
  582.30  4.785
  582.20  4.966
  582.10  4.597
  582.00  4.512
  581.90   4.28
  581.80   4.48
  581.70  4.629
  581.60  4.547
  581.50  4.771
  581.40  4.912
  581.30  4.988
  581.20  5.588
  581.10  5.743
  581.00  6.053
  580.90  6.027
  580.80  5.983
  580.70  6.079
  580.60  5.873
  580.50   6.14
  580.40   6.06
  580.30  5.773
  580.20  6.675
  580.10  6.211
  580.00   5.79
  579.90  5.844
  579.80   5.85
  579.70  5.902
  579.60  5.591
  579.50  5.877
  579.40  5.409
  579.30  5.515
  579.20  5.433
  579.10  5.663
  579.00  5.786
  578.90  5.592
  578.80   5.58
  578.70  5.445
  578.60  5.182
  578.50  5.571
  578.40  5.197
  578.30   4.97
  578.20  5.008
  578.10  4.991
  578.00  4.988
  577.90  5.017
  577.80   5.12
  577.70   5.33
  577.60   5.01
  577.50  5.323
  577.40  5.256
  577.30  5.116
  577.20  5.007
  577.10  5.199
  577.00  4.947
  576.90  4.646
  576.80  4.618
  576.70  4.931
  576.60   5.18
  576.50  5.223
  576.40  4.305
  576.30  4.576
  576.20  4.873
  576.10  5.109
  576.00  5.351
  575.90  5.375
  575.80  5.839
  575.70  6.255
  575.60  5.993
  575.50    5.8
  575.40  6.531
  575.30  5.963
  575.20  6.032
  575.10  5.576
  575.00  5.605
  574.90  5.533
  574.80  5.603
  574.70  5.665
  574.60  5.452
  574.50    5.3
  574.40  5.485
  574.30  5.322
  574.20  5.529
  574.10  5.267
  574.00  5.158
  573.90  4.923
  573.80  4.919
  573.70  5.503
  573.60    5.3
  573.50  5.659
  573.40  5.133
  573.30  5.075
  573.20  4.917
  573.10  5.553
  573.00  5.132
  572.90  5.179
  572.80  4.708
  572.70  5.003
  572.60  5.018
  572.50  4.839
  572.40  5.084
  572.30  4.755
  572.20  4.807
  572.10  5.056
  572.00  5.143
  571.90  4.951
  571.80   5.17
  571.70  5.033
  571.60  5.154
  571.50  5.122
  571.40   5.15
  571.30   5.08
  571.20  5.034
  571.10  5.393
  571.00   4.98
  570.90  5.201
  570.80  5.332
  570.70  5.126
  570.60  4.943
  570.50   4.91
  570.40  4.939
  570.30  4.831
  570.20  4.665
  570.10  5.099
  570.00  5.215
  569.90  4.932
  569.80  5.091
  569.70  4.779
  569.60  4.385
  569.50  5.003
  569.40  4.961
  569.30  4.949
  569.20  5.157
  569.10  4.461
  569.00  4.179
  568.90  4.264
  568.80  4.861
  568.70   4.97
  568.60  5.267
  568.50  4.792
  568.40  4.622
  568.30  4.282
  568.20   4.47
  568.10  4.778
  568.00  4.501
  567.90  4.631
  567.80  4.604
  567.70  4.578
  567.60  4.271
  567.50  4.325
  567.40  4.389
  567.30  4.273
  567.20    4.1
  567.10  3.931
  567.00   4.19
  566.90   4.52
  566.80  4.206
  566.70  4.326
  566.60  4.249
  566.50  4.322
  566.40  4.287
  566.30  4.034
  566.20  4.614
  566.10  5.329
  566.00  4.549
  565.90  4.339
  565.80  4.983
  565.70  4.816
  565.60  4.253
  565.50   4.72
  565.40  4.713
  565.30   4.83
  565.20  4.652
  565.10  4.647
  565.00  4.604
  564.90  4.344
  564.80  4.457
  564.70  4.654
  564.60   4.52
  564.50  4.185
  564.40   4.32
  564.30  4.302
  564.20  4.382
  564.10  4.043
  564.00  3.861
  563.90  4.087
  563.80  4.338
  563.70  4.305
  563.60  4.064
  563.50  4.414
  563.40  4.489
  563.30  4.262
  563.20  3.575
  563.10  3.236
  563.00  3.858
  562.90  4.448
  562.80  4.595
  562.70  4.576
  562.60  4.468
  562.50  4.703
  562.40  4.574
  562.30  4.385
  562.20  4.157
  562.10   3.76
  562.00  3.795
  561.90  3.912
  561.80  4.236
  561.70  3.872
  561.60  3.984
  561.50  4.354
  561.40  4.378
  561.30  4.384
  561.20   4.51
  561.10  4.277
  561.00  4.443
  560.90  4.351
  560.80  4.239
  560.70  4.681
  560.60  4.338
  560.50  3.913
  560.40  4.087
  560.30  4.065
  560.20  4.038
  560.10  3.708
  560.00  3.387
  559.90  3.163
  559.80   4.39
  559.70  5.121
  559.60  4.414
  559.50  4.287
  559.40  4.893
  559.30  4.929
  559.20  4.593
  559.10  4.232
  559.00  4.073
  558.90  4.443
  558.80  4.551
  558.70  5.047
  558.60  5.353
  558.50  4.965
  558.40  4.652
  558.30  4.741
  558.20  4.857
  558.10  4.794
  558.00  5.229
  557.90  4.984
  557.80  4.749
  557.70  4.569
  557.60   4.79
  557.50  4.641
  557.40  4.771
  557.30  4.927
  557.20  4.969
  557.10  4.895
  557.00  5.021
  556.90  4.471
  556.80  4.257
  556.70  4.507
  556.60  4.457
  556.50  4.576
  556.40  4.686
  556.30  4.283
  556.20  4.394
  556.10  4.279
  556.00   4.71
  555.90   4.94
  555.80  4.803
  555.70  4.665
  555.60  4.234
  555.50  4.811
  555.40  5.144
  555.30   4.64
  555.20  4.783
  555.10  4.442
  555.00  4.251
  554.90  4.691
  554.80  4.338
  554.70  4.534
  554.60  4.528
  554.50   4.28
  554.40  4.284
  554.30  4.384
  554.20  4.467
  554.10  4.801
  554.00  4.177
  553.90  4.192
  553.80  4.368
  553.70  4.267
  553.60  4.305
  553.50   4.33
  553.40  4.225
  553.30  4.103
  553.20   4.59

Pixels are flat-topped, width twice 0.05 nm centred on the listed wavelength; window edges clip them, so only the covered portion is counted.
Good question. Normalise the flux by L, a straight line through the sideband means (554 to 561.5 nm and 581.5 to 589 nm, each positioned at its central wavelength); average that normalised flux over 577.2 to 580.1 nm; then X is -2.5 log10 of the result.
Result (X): -0.22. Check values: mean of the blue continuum 4.53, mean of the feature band 5.41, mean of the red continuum 4.4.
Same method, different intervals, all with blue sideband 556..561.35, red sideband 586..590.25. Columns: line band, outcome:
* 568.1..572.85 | -0.22 mag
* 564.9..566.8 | -0.08 mag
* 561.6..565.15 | 0.02 mag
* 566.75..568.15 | -0.06 mag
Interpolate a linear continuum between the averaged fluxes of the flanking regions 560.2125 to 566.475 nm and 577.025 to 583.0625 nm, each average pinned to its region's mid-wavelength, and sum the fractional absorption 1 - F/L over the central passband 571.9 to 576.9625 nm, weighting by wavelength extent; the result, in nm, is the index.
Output -0.28 nm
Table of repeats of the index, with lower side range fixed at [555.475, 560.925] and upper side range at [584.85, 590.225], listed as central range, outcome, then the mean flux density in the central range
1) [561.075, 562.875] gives 0.05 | 4.28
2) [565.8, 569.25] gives -0.24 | 4.5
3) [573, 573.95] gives -0.29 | 5.22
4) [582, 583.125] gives -0.39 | 4.94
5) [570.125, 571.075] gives -0.21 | 5.01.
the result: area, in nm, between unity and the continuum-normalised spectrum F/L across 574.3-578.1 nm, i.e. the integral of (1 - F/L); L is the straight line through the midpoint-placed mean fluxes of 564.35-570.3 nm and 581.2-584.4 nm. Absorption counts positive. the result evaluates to -0.39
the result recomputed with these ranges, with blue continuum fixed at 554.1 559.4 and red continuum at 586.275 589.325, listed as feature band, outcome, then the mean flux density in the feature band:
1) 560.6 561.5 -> 0.016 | 4.4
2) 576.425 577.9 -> -0.460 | 5.05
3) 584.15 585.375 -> -0.468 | 4.91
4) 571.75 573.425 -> -0.416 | 5.03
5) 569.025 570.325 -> -0.229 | 4.87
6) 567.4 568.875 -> -0.148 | 4.62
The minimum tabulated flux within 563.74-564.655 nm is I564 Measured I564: 3.861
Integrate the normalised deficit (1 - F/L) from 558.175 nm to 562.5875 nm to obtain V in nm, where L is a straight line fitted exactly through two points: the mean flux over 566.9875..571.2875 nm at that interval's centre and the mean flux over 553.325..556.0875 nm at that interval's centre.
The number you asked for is 0.24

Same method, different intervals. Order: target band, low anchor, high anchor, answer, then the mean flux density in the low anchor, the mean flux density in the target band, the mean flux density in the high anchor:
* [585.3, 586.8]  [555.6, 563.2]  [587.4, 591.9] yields -0.45 nm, 4.44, 4.19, 3.07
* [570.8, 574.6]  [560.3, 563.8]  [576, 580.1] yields -0.18 nm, 4.22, 5.14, 5.26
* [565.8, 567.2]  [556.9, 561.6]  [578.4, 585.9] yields 0.10 nm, 4.52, 4.39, 5.21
